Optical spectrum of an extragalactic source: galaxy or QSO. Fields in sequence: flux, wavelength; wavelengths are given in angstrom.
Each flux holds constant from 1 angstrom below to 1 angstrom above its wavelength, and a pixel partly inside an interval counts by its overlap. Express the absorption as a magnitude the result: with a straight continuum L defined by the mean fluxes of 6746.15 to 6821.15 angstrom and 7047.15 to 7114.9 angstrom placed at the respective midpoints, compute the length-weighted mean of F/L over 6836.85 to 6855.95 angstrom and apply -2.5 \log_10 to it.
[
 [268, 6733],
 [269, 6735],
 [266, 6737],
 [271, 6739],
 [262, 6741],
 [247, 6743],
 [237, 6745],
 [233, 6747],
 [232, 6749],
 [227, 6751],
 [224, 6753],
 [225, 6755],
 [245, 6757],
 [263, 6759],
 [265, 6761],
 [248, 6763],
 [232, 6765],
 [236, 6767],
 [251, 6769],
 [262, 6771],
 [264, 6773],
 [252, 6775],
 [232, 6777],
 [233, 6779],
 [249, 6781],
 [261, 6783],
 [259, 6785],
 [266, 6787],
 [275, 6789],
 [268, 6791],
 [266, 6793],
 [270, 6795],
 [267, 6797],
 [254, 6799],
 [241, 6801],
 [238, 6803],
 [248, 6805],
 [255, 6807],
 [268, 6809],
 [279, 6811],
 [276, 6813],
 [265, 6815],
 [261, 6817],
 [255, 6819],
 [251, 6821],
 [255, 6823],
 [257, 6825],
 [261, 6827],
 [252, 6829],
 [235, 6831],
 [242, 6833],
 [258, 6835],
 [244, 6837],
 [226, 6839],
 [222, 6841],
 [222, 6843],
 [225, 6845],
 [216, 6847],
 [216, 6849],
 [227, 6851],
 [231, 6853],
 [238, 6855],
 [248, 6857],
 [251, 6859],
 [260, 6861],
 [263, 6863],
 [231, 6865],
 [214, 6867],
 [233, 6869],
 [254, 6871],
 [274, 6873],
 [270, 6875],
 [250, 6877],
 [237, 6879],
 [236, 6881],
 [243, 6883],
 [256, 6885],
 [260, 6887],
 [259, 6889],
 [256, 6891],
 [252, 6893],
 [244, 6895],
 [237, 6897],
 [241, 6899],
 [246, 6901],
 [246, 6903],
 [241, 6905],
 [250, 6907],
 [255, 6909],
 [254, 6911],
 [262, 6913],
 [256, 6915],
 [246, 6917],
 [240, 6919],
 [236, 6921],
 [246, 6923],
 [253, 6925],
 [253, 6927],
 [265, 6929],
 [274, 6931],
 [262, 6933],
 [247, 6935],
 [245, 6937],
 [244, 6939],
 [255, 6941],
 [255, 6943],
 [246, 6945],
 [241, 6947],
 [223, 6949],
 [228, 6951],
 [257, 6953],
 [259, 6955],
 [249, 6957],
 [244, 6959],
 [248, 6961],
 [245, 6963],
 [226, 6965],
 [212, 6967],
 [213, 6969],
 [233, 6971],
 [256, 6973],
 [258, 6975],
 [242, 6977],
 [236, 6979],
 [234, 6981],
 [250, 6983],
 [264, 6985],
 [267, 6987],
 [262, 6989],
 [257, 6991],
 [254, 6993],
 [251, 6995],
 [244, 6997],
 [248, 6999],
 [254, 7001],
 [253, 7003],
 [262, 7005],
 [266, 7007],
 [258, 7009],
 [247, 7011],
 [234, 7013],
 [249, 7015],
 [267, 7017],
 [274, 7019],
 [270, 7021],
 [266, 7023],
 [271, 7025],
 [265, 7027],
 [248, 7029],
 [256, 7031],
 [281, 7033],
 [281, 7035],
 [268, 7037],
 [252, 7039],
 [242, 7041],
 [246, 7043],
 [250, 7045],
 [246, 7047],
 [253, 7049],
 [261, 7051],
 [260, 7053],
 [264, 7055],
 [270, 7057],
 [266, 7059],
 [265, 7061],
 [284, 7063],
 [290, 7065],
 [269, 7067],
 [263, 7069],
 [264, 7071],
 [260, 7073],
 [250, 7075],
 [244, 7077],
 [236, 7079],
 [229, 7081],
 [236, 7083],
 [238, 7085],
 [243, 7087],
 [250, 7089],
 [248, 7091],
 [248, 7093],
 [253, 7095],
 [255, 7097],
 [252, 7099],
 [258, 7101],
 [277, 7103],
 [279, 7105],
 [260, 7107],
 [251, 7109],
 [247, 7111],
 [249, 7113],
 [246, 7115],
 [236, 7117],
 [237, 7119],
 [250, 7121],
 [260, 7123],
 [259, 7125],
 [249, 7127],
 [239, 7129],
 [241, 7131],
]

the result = 0.125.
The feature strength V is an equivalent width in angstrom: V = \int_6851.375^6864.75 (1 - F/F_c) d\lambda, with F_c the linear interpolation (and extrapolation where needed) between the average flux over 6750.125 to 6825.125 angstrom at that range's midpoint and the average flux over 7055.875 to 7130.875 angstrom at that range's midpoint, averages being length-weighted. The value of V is 0.4 angstrom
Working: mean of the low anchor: 254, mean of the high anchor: 254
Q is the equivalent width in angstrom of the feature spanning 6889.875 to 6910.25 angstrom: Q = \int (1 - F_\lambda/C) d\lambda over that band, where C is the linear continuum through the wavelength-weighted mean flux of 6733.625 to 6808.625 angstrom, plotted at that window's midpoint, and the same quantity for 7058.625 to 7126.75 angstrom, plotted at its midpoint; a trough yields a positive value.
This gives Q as 0.5 angstrom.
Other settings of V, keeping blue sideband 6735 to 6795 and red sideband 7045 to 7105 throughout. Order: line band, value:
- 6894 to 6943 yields 0.7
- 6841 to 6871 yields 2.2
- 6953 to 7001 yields 1.6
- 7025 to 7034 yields -0.3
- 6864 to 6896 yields 0.6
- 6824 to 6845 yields 0.9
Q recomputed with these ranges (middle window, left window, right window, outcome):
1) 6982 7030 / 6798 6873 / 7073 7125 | -1.8 angstrom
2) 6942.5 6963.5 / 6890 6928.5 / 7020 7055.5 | 0.6 angstrom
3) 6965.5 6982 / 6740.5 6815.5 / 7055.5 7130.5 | 1.2 angstrom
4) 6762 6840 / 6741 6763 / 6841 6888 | -4.2 angstrom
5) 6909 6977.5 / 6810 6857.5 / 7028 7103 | 1.0 angstrom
